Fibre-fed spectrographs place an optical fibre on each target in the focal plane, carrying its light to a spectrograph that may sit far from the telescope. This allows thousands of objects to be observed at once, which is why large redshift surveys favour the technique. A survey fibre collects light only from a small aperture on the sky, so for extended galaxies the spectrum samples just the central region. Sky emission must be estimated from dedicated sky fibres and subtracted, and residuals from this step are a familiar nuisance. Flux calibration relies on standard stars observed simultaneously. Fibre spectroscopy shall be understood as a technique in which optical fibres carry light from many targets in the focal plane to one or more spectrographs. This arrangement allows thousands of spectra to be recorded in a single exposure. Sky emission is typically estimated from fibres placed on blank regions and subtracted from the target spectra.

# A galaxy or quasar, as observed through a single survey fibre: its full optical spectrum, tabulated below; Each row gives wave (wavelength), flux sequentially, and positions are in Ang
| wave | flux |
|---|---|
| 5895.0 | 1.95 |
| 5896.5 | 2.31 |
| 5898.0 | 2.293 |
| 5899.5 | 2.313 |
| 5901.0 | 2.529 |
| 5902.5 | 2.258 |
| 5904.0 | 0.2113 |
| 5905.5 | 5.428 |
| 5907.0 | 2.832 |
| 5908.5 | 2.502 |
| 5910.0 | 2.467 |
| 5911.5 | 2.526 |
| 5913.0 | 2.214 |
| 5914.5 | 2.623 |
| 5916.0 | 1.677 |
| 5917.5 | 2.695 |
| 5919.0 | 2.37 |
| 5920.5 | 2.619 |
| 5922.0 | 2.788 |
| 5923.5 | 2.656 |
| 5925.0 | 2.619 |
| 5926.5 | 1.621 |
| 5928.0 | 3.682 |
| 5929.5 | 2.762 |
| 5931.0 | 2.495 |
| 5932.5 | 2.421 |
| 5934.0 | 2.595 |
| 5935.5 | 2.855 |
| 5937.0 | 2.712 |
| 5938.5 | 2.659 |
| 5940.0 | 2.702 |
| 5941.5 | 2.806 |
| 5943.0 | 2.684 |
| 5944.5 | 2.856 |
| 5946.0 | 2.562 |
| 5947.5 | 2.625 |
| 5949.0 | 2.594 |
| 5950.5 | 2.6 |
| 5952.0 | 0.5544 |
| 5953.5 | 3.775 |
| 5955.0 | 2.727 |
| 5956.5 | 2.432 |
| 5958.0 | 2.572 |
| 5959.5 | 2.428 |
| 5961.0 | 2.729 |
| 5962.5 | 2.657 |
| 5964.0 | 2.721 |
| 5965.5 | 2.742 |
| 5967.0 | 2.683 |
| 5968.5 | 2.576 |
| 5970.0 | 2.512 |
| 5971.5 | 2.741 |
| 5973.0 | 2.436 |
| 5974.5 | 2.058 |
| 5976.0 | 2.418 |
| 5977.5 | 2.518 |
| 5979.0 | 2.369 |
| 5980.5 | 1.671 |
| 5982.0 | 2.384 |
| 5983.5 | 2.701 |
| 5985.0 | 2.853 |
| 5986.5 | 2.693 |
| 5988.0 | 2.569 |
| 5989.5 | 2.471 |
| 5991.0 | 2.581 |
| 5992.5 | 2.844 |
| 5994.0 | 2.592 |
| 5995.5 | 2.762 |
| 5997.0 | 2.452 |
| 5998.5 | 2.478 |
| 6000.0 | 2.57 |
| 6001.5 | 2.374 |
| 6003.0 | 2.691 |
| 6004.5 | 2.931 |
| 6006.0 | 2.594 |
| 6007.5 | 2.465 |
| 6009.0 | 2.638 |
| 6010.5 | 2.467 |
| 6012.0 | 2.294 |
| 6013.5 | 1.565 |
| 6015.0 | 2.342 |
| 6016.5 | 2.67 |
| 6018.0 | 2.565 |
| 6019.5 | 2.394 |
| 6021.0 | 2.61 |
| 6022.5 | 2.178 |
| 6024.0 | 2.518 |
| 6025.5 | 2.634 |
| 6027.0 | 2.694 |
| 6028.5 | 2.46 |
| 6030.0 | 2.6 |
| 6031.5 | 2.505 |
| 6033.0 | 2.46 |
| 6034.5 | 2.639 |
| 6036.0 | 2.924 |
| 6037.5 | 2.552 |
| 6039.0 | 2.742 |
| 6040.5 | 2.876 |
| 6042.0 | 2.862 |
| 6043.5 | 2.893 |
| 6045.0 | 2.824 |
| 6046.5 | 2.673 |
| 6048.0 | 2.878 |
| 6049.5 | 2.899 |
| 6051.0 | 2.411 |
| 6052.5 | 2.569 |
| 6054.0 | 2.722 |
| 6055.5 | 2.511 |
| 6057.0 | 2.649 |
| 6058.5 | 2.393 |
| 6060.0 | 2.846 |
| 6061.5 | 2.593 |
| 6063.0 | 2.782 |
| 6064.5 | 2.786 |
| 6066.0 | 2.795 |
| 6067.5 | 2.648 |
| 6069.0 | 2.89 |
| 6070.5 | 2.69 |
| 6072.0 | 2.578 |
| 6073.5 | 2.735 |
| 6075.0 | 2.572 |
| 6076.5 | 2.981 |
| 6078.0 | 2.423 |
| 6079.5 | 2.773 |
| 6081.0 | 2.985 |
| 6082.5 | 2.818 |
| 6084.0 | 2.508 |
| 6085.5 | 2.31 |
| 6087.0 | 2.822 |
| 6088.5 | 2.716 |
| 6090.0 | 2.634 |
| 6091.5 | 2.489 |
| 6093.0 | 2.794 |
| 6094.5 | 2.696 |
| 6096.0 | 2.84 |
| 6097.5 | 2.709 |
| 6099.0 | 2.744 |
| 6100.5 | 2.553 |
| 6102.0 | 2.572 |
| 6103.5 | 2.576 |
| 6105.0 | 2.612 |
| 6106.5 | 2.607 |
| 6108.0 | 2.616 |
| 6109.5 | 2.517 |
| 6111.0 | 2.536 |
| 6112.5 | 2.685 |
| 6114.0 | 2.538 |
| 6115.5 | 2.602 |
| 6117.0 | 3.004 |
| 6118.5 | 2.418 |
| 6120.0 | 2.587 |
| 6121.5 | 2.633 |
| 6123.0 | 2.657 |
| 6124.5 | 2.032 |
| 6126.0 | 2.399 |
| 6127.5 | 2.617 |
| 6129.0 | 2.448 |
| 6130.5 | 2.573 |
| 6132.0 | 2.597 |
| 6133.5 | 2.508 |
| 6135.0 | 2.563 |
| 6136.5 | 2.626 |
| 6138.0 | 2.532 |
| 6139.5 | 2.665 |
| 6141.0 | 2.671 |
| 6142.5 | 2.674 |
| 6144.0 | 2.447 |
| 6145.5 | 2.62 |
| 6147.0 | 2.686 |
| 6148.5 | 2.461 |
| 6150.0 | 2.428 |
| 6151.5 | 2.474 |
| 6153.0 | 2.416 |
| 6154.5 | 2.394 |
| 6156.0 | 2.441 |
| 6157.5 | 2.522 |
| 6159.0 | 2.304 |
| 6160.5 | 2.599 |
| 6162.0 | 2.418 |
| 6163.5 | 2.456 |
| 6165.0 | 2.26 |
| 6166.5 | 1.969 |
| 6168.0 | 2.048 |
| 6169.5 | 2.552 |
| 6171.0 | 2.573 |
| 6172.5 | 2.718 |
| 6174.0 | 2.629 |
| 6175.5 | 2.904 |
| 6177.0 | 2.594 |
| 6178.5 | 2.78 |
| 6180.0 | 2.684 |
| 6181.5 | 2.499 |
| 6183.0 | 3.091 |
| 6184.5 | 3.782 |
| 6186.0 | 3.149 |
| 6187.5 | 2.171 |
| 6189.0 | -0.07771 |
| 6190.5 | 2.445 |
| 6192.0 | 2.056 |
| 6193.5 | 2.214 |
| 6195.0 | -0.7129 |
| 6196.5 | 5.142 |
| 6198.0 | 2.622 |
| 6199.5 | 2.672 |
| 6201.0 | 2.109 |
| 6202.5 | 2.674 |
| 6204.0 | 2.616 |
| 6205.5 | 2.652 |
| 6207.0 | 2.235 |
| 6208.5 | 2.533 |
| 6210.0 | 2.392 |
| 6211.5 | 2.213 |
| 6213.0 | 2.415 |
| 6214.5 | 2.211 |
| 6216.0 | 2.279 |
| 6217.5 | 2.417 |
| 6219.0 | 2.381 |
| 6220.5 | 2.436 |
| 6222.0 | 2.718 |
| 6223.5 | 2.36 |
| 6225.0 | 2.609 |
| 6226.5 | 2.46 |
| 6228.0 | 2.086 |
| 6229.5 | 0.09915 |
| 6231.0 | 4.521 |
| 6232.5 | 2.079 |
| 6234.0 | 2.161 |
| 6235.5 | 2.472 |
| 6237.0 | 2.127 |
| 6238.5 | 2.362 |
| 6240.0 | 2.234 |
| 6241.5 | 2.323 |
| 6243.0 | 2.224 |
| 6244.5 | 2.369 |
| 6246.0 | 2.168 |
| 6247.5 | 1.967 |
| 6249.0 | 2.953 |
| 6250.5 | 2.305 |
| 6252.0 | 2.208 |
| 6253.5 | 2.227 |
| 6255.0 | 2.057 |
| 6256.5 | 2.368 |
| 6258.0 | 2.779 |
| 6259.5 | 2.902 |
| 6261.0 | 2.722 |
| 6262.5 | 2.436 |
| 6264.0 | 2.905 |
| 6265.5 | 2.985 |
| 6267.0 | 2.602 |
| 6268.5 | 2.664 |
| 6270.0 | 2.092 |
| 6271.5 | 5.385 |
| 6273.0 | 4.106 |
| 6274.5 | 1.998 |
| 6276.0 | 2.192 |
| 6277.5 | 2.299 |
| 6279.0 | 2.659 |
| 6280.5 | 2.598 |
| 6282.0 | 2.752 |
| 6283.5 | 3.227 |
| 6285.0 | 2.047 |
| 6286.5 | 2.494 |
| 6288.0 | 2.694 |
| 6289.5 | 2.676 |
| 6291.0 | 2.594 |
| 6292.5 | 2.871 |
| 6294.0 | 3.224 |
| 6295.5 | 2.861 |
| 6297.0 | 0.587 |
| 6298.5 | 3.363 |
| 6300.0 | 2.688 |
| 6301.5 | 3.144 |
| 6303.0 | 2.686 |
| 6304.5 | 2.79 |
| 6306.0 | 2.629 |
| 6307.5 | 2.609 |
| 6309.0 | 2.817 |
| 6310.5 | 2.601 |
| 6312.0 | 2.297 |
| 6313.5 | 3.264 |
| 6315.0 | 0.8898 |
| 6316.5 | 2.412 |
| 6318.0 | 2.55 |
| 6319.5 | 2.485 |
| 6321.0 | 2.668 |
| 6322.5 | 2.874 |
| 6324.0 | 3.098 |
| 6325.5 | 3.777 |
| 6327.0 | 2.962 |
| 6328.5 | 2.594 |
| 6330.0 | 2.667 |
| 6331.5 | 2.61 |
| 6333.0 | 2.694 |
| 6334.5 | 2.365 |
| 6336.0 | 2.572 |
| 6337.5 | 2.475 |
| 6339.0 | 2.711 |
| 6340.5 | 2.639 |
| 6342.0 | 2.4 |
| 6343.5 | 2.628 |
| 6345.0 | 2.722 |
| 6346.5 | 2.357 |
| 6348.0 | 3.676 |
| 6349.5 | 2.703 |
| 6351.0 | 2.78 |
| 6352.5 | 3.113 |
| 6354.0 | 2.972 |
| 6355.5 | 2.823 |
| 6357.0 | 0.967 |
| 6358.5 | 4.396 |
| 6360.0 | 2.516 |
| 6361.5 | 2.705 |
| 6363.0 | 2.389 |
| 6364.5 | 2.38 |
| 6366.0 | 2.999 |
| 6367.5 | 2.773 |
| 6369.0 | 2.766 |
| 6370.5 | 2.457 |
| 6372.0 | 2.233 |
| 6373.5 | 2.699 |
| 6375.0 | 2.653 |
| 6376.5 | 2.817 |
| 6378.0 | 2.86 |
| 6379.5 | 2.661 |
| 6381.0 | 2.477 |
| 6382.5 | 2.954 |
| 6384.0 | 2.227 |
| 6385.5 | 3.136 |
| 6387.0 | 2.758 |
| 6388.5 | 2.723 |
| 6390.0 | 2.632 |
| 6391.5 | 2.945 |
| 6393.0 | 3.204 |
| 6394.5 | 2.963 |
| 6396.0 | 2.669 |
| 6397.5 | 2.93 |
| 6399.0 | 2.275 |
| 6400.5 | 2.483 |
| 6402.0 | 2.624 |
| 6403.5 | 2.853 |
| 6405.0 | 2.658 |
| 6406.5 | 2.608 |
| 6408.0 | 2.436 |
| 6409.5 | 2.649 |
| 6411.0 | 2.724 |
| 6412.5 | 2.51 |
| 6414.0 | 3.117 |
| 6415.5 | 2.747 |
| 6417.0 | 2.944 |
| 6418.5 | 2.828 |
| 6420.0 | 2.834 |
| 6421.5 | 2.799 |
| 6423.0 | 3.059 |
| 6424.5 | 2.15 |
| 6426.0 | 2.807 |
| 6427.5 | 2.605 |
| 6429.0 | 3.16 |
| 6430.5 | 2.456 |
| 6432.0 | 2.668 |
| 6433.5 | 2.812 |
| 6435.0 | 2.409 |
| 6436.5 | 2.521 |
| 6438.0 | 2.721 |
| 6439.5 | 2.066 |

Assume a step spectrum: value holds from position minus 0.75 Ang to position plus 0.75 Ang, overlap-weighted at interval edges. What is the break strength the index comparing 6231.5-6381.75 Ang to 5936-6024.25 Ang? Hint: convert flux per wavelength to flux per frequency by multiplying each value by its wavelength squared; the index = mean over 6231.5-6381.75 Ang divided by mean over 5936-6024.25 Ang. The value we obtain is 1.16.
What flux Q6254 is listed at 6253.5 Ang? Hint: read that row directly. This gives 2.227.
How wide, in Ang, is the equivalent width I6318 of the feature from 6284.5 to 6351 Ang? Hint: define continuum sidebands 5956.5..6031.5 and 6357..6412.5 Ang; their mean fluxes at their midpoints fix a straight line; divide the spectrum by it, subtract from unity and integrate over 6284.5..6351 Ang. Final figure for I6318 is 0.50 Ang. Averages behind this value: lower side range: 2.52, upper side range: 2.7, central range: 2.65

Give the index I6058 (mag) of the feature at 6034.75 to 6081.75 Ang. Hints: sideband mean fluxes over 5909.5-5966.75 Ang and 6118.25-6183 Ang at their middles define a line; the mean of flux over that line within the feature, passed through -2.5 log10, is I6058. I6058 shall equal -0.074 mag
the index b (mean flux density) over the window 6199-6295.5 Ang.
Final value 2.53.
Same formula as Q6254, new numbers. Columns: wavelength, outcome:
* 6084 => 2.508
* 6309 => 2.817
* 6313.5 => 3.264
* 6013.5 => 1.565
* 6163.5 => 2.456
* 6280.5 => 2.598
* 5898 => 2.293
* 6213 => 2.415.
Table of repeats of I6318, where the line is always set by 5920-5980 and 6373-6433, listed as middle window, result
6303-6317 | 1.1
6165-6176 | 0.8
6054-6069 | -0.3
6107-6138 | 1.0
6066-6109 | -0.8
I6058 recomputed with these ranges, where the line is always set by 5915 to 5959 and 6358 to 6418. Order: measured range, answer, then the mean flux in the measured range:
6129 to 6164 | 0.05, 2.52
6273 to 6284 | 0.03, 2.62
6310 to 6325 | 0.07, 2.53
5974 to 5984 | 0.13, 2.3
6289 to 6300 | 0.04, 2.6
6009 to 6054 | 0.01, 2.58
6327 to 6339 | 0.05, 2.6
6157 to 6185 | 0.03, 2.59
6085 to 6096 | -0.01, 2.66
